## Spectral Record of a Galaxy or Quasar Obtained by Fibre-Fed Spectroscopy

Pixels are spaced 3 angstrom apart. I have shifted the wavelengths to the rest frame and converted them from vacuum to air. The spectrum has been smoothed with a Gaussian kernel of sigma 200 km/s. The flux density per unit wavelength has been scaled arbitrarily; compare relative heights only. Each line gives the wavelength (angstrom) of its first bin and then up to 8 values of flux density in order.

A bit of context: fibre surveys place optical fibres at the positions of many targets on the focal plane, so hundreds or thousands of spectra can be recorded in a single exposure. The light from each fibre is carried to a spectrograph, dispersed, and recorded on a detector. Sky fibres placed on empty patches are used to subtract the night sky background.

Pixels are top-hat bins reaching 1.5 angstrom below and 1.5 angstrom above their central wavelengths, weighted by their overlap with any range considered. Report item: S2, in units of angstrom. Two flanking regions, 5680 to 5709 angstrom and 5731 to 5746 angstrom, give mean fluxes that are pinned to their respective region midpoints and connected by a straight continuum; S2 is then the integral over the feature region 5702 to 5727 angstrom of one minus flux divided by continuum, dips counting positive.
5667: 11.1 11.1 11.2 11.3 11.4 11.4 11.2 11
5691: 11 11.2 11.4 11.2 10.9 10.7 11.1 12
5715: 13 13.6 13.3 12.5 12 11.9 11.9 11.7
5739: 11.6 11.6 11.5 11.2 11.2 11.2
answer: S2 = -1.7 angstrom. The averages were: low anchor 11.1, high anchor 11.7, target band 12.2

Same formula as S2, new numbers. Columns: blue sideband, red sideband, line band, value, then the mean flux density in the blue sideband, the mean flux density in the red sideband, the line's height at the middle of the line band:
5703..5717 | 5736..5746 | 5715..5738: -1.6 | 11.7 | 11.6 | 11.6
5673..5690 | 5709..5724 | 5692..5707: 1.1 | 11.2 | 12.7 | 12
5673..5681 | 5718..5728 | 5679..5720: 1.7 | 11.3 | 12.8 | 12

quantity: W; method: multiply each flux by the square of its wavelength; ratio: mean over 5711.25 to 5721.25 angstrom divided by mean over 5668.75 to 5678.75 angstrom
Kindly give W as 1.18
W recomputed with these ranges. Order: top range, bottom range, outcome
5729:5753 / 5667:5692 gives 1.05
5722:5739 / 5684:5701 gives 1.09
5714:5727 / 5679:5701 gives 1.17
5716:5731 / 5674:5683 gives 1.14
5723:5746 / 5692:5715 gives 1.06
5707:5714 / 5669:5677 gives 1.05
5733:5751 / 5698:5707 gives 1.06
